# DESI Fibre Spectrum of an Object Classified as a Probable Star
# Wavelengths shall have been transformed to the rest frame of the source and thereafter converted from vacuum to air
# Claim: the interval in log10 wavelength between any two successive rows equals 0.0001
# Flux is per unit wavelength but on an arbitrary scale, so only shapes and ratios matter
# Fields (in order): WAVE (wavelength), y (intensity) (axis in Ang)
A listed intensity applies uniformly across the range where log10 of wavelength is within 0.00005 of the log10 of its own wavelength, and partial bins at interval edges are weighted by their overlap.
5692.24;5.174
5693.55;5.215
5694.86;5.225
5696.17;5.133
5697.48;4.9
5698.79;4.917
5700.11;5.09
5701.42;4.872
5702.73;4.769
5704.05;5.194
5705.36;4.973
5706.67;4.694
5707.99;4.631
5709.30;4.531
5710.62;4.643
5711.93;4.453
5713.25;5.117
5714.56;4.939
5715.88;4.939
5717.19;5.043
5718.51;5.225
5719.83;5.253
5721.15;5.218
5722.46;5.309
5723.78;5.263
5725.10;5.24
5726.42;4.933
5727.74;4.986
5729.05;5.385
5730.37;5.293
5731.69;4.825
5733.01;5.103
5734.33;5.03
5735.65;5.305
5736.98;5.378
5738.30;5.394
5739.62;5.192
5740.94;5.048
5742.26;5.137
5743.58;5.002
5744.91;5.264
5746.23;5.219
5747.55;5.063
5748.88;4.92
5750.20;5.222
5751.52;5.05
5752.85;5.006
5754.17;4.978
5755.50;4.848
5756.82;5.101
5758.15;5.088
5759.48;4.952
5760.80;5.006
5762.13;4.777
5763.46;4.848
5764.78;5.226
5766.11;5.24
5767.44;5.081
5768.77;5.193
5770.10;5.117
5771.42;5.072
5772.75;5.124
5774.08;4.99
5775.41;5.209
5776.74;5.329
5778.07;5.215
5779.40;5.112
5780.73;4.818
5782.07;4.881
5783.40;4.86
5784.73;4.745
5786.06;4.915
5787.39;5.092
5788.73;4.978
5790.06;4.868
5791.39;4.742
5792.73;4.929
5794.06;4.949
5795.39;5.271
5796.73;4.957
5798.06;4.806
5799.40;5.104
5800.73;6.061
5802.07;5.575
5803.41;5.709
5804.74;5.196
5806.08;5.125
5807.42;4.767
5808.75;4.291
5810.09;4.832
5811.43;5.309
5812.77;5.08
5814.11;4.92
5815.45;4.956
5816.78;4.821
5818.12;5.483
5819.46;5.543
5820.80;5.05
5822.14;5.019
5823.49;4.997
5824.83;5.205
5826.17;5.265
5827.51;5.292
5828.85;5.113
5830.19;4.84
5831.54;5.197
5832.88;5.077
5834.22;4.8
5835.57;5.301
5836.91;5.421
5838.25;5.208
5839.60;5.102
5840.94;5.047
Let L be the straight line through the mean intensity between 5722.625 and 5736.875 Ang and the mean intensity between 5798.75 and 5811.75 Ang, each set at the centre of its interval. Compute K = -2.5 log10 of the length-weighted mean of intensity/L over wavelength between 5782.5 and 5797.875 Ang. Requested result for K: 0.05 mag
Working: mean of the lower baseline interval 5.15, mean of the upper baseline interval 5.19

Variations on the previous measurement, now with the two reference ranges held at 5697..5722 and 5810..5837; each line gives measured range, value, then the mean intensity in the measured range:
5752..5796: 0.003 mag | 5.02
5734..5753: -0.037 mag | 5.15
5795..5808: -0.037 mag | 5.26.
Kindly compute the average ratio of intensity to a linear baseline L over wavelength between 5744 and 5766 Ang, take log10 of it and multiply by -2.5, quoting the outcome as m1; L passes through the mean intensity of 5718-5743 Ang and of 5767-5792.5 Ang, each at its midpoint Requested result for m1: 0.01 mag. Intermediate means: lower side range 5.18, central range 5.04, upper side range 5.02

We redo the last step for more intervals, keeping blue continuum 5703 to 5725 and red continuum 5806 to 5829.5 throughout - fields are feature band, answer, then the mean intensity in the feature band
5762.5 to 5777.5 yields -0.023 mag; 5.12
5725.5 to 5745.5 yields -0.036 mag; 5.15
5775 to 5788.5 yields 0.004 mag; 5.01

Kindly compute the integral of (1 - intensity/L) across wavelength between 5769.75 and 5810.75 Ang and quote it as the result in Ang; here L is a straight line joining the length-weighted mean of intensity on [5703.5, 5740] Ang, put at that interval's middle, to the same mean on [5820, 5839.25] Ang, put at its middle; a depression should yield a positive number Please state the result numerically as 0.39 Ang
